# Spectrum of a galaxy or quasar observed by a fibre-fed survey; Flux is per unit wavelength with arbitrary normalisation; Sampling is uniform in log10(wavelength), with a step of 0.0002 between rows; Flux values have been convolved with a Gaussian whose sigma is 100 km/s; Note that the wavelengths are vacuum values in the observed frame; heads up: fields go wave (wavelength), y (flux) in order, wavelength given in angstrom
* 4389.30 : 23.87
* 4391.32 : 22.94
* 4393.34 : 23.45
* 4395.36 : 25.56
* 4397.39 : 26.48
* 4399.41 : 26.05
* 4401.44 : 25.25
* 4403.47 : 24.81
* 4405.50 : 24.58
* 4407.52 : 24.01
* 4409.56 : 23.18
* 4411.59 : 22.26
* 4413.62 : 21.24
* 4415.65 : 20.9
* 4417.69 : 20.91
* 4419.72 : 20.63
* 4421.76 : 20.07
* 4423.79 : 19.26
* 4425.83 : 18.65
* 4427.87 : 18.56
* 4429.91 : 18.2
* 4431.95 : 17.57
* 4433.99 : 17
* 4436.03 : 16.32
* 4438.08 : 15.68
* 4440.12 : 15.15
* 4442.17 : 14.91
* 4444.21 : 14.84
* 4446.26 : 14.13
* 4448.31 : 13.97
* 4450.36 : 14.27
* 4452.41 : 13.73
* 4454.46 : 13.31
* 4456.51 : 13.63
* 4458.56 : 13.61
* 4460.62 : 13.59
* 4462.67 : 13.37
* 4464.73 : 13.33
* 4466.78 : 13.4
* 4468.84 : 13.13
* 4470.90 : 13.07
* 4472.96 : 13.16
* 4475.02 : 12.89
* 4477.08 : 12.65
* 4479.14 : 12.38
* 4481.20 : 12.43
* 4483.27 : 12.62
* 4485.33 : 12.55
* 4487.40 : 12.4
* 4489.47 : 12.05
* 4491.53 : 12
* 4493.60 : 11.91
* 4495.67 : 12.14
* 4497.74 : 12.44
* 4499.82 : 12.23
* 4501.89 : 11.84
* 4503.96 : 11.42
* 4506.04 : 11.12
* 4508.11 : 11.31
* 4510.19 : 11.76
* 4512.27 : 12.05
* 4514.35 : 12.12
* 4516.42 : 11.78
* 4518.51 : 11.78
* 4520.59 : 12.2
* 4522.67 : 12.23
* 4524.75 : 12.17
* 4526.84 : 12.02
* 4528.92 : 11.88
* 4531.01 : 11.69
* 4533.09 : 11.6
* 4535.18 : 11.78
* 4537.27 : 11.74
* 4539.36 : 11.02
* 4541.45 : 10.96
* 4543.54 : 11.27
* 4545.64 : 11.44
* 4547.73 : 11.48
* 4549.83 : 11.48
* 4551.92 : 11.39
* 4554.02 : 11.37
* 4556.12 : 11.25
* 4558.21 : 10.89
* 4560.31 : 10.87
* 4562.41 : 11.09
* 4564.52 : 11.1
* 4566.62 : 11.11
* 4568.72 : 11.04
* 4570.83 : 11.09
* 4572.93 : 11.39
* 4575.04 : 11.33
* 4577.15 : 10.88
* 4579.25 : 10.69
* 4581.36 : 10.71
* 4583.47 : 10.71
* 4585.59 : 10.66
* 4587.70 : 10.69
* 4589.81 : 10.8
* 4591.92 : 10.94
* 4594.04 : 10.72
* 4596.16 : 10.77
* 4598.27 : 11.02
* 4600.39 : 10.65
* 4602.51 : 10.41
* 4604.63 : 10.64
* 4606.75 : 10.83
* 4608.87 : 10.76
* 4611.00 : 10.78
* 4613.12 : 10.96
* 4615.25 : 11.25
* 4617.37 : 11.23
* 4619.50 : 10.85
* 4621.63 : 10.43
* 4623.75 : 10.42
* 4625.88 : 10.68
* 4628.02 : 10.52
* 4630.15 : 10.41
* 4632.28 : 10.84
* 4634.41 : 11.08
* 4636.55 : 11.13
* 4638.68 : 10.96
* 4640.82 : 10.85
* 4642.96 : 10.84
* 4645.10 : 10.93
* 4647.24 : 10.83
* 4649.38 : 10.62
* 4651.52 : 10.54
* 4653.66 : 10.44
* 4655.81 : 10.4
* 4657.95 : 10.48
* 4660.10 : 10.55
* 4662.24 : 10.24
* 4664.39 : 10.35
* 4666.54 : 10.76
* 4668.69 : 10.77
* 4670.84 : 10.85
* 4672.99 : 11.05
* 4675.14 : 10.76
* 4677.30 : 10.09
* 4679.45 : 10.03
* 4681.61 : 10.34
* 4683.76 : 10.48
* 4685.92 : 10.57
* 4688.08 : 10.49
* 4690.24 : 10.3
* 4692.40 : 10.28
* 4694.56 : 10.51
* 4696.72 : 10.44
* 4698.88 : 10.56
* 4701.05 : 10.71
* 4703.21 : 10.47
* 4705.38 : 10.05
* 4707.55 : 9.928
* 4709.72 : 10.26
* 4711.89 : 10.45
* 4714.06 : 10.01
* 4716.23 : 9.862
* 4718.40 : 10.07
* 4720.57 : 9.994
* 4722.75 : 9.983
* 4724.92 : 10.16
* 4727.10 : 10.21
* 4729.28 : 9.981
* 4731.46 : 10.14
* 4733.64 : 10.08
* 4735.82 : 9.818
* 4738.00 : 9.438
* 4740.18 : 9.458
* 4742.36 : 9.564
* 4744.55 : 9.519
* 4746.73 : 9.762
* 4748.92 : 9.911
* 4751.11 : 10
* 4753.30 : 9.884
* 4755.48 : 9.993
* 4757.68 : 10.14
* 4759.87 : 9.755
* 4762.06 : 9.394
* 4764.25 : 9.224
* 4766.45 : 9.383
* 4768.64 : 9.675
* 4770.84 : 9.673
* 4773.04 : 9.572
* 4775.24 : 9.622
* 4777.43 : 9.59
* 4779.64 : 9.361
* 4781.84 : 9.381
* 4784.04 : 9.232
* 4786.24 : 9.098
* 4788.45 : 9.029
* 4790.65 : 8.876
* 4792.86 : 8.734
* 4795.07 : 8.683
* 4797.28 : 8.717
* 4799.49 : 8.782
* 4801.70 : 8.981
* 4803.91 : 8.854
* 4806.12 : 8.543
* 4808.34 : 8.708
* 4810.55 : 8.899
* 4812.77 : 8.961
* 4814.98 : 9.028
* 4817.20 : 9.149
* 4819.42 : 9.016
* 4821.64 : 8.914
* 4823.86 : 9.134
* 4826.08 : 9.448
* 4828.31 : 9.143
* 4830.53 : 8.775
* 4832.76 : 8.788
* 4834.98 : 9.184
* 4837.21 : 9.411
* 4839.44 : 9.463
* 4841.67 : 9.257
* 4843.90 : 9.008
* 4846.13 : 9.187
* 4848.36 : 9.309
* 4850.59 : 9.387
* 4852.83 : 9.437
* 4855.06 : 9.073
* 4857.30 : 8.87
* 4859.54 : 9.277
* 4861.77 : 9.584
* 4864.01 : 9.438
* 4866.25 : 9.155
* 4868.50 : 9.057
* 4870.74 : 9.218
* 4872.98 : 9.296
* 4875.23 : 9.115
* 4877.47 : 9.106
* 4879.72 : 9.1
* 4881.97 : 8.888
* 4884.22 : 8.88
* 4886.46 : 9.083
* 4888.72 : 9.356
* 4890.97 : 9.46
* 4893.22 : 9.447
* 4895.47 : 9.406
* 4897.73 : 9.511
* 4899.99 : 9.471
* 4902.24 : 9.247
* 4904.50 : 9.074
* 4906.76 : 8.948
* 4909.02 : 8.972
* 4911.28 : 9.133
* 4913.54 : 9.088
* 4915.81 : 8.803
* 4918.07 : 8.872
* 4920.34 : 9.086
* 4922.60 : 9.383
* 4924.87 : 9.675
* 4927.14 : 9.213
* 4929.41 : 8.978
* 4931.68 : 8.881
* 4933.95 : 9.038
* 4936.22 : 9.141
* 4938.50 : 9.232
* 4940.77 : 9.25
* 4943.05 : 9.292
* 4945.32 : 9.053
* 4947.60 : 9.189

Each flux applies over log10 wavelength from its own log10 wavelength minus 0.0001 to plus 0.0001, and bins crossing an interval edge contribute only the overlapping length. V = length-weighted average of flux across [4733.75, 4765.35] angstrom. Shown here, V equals 9.72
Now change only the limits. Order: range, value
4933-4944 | 9.19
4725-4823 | 9.39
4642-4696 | 10.5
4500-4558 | 11.6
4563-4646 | 10.8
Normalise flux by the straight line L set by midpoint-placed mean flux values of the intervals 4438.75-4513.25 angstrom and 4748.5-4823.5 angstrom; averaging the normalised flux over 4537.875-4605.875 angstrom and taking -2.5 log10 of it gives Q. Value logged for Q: 0.07 mag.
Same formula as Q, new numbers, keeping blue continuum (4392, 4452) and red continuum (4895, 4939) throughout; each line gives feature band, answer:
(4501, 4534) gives 0.44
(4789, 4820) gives 0.29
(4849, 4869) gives 0.13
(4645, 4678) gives 0.35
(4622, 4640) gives 0.39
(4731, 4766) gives 0.30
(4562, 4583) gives 0.44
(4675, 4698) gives 0.34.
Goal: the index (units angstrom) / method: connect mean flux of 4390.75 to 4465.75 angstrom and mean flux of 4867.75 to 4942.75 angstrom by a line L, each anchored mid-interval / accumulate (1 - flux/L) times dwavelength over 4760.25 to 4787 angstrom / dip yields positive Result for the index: 5.35 angstrom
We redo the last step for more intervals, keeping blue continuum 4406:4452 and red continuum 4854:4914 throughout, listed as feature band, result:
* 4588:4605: 4.76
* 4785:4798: 2.56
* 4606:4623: 4.30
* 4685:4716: 6.05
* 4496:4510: 4.20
